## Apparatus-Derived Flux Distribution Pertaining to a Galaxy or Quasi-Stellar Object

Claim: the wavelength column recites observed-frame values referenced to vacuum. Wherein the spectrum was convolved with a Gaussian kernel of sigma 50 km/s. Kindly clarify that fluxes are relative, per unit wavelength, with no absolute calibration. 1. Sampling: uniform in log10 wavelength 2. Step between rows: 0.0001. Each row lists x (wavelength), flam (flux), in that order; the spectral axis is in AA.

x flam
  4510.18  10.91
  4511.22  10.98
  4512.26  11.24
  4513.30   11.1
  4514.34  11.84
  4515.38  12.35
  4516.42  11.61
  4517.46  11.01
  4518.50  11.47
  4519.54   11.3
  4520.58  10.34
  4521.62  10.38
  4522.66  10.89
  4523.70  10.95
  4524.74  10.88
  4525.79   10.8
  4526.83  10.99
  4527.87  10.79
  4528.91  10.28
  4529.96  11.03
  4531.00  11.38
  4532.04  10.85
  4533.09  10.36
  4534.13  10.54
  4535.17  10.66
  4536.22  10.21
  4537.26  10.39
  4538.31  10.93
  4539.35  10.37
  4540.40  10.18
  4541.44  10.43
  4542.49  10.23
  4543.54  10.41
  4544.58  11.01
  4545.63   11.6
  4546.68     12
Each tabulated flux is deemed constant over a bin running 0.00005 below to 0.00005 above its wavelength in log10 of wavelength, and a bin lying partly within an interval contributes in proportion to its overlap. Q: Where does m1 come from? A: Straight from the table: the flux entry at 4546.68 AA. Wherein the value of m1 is 12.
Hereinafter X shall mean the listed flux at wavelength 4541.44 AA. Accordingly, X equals 10.43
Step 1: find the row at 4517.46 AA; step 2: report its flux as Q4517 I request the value 11.01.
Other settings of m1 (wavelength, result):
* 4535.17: 10.66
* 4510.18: 10.91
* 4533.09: 10.36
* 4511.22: 10.98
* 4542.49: 10.23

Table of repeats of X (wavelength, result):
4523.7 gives 10.95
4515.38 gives 12.35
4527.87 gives 10.79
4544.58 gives 11.01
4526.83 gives 10.99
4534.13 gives 10.54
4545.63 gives 11.6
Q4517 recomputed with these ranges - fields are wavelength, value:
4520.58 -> 10.34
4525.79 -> 10.8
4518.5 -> 11.47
